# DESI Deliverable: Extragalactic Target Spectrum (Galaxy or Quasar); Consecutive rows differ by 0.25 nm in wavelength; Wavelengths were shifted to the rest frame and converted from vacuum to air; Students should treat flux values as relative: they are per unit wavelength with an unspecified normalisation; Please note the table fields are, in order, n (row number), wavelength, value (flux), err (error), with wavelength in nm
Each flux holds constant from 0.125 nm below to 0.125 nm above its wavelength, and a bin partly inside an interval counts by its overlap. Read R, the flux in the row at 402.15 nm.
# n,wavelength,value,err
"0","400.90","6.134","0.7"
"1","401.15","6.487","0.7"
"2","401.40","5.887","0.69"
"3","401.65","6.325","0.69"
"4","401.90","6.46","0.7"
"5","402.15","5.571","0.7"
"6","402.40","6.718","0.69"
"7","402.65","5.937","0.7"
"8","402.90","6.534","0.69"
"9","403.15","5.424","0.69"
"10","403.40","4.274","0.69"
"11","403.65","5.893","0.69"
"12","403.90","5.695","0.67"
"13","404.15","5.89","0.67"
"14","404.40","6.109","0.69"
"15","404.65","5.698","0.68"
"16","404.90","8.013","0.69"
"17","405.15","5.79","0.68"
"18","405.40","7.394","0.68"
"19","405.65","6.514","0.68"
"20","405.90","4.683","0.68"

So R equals 5.571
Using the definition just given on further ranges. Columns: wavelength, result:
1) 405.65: 6.514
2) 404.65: 5.698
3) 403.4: 4.274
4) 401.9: 6.46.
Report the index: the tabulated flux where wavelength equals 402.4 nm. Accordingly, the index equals 6.718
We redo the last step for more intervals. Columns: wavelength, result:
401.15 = 6.487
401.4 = 5.887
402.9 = 6.534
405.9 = 4.683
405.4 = 7.394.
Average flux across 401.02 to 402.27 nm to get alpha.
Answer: 6.15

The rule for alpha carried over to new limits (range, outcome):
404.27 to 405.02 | 6.59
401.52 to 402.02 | 6.39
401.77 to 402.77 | 6.17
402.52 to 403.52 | 5.55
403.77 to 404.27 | 5.79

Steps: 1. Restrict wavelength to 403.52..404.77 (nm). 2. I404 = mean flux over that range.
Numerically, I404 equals 5.85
